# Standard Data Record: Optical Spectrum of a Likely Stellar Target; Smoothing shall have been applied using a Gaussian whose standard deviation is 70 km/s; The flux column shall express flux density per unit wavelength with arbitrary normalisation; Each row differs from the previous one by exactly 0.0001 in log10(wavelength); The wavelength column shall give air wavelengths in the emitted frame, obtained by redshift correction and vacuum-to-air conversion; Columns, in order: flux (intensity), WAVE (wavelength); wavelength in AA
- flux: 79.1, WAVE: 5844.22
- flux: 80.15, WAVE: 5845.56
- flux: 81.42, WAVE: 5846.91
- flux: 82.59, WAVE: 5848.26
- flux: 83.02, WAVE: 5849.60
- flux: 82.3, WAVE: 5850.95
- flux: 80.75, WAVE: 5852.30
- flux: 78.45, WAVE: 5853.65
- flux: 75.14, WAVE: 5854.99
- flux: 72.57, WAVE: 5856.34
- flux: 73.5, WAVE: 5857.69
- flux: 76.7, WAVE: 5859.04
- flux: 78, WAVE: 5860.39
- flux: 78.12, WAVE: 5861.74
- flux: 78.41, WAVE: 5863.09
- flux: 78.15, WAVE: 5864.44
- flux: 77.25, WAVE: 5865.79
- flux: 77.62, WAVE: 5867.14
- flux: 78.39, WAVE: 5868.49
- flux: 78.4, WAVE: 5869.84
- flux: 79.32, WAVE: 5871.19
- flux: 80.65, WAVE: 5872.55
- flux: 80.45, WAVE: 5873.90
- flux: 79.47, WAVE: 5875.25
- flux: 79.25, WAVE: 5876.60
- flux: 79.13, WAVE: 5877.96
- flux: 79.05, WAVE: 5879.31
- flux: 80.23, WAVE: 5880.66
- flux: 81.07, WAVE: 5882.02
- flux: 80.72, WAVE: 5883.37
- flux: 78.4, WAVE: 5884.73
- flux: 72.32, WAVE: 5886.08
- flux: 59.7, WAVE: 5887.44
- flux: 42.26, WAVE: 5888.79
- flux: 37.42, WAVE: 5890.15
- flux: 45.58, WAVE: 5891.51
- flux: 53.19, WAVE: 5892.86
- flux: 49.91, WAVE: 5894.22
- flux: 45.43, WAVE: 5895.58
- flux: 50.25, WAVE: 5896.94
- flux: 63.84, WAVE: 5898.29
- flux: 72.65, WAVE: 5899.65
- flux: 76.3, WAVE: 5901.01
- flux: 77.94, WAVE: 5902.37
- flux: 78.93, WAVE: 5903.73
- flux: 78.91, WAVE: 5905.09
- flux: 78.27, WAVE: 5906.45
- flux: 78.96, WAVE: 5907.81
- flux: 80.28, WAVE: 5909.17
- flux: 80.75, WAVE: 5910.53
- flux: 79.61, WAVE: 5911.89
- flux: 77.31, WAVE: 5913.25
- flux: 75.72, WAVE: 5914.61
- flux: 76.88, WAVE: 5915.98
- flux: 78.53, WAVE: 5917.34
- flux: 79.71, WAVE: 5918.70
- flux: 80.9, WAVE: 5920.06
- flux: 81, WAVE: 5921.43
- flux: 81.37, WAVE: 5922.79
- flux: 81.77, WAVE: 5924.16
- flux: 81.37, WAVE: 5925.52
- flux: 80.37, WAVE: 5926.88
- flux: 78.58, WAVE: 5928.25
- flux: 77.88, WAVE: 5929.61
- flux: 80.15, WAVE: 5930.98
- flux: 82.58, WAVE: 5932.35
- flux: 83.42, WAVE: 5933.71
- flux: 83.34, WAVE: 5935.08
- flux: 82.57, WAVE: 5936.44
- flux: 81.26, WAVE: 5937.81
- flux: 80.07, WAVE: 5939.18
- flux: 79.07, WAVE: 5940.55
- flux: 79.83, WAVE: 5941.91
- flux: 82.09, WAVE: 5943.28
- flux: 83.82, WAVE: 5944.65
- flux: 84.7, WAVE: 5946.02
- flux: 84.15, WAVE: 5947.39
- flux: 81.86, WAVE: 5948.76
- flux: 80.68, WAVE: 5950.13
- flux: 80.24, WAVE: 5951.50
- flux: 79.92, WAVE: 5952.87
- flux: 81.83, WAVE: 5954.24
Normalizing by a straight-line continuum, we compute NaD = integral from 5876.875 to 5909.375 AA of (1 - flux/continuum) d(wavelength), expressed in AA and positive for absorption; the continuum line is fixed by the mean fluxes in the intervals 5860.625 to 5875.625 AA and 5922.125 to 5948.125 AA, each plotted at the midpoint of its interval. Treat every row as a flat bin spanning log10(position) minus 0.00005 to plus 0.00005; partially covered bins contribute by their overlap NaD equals 5.00 AA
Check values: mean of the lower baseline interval 78.7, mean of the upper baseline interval 81.5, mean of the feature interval 67.5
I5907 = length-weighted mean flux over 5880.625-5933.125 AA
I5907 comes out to 72.2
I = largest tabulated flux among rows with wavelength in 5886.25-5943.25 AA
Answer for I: 83.42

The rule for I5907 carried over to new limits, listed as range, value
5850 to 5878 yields 78.2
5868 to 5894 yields 70.4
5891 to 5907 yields 64.4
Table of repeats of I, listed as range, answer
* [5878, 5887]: 81.07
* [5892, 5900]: 72.65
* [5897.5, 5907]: 78.93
